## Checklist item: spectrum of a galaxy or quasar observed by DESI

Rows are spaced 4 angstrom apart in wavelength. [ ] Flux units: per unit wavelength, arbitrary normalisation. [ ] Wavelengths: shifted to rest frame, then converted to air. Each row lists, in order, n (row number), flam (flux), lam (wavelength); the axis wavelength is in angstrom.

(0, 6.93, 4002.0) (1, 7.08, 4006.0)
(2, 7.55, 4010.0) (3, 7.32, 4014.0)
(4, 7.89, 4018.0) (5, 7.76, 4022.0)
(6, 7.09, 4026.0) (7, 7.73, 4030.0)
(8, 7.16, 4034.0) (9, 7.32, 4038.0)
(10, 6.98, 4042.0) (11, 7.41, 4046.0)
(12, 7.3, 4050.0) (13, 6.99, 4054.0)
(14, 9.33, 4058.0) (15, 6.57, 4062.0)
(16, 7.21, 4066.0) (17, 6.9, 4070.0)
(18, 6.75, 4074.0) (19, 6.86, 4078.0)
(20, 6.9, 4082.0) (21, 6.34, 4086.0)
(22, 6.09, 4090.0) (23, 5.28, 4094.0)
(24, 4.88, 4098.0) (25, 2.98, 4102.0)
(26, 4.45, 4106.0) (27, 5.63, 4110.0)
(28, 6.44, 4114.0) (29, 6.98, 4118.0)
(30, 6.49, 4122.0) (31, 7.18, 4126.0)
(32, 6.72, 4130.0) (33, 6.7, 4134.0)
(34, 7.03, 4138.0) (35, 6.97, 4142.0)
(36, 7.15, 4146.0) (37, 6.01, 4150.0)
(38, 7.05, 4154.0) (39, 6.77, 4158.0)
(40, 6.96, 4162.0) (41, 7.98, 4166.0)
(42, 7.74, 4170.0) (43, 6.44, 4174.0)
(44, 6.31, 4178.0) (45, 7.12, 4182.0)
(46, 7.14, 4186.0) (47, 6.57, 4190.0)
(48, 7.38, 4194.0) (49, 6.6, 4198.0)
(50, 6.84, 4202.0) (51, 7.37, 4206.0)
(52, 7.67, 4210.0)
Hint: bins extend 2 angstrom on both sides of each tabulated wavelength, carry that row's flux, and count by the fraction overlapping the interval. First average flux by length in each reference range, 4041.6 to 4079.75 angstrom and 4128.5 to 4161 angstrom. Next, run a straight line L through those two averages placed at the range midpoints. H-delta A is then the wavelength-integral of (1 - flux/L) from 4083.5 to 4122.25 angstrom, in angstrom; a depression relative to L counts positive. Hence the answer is 8.22 angstrom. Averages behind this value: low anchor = 7.24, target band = 5.53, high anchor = 6.81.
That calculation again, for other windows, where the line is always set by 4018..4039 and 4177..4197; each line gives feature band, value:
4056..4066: -0.6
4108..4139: 2.2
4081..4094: 1.8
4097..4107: 4.5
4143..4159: 0.6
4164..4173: -0.9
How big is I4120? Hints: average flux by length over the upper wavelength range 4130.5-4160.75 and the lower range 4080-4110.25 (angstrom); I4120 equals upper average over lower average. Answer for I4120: 1.28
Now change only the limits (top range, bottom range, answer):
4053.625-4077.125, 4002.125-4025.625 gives 0.98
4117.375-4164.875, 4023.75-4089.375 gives 0.96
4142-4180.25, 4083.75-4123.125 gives 1.25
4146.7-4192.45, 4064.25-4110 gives 1.18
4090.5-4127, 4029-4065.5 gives 0.75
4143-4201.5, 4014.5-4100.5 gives 1.00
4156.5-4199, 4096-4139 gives 1.18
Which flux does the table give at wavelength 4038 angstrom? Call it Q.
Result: 7.32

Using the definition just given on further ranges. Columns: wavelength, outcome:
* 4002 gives 6.93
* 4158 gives 6.77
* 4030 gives 7.73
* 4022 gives 7.76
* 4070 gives 6.9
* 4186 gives 7.14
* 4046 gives 7.41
